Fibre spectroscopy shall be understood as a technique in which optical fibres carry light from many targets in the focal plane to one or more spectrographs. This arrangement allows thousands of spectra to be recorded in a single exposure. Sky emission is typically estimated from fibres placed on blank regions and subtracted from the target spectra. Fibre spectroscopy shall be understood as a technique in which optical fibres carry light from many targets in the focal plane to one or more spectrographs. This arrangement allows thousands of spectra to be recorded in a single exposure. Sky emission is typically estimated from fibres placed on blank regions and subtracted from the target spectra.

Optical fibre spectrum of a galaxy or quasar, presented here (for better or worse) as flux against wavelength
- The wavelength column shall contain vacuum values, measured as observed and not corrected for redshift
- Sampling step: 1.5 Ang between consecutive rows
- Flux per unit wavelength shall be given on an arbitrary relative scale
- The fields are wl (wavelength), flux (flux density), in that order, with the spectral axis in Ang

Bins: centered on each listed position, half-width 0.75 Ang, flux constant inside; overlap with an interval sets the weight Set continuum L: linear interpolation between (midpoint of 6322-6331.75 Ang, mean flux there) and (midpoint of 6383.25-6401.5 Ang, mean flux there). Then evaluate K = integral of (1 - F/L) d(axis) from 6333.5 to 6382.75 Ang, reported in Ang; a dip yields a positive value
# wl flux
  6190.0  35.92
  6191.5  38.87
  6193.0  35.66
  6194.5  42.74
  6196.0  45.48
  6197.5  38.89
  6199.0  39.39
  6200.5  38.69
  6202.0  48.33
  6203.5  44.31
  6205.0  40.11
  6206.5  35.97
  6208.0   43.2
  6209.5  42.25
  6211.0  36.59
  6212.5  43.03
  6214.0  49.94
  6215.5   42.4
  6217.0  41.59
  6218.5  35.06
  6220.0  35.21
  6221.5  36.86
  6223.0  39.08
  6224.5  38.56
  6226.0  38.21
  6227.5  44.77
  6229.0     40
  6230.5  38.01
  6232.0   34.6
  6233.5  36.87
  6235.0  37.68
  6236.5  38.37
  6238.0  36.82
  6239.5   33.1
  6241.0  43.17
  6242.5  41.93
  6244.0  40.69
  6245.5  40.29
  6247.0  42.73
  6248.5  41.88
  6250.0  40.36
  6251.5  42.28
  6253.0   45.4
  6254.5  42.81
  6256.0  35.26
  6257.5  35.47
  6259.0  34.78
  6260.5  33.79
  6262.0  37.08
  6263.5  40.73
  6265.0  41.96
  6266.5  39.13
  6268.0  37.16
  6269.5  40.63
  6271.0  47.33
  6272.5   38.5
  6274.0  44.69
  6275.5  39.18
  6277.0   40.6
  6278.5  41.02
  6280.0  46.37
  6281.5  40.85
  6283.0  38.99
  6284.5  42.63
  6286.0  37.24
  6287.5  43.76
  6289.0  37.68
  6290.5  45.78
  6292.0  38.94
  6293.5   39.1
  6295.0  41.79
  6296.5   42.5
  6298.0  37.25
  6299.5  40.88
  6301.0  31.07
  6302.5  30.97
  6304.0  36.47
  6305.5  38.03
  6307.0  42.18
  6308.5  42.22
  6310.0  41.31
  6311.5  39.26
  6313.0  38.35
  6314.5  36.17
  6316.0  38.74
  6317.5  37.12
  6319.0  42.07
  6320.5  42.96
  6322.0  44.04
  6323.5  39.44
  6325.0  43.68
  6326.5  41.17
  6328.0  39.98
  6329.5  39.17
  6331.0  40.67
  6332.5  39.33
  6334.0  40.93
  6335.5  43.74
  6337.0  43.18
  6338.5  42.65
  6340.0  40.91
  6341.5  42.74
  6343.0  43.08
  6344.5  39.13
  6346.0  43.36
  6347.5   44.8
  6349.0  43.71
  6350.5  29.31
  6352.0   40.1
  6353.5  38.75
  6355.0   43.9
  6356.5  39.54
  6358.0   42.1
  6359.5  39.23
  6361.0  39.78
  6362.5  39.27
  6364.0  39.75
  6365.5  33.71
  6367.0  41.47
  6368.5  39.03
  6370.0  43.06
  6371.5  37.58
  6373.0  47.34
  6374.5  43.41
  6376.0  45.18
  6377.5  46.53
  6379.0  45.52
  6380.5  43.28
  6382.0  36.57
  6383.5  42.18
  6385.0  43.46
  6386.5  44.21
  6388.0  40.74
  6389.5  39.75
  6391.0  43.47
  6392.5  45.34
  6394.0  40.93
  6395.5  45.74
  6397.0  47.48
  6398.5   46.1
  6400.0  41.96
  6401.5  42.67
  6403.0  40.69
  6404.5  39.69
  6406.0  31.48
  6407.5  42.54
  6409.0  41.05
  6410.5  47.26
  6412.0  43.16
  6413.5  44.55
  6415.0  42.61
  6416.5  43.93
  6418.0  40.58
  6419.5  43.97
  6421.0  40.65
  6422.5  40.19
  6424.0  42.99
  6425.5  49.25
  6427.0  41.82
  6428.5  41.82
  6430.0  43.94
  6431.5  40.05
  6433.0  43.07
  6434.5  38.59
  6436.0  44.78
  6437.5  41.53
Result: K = 1.0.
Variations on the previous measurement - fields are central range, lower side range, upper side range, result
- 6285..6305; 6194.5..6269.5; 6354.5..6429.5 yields 1.0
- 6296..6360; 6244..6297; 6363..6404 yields 2.1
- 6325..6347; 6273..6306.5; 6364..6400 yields -0.2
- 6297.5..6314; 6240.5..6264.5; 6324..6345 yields 1.2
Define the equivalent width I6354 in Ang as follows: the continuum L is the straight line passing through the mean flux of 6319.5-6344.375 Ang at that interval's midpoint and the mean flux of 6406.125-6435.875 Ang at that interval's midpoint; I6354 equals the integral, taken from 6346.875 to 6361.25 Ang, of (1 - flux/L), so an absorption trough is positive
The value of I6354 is 0.6 Ang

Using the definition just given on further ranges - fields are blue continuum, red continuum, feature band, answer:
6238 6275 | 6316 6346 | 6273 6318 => 1.08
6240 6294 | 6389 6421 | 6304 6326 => 0.52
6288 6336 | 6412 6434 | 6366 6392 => -0.54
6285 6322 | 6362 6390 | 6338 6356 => -0.10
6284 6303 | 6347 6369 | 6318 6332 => -0.69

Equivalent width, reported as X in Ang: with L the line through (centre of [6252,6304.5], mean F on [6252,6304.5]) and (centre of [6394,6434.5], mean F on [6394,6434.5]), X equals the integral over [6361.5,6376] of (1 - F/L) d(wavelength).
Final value 0.3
